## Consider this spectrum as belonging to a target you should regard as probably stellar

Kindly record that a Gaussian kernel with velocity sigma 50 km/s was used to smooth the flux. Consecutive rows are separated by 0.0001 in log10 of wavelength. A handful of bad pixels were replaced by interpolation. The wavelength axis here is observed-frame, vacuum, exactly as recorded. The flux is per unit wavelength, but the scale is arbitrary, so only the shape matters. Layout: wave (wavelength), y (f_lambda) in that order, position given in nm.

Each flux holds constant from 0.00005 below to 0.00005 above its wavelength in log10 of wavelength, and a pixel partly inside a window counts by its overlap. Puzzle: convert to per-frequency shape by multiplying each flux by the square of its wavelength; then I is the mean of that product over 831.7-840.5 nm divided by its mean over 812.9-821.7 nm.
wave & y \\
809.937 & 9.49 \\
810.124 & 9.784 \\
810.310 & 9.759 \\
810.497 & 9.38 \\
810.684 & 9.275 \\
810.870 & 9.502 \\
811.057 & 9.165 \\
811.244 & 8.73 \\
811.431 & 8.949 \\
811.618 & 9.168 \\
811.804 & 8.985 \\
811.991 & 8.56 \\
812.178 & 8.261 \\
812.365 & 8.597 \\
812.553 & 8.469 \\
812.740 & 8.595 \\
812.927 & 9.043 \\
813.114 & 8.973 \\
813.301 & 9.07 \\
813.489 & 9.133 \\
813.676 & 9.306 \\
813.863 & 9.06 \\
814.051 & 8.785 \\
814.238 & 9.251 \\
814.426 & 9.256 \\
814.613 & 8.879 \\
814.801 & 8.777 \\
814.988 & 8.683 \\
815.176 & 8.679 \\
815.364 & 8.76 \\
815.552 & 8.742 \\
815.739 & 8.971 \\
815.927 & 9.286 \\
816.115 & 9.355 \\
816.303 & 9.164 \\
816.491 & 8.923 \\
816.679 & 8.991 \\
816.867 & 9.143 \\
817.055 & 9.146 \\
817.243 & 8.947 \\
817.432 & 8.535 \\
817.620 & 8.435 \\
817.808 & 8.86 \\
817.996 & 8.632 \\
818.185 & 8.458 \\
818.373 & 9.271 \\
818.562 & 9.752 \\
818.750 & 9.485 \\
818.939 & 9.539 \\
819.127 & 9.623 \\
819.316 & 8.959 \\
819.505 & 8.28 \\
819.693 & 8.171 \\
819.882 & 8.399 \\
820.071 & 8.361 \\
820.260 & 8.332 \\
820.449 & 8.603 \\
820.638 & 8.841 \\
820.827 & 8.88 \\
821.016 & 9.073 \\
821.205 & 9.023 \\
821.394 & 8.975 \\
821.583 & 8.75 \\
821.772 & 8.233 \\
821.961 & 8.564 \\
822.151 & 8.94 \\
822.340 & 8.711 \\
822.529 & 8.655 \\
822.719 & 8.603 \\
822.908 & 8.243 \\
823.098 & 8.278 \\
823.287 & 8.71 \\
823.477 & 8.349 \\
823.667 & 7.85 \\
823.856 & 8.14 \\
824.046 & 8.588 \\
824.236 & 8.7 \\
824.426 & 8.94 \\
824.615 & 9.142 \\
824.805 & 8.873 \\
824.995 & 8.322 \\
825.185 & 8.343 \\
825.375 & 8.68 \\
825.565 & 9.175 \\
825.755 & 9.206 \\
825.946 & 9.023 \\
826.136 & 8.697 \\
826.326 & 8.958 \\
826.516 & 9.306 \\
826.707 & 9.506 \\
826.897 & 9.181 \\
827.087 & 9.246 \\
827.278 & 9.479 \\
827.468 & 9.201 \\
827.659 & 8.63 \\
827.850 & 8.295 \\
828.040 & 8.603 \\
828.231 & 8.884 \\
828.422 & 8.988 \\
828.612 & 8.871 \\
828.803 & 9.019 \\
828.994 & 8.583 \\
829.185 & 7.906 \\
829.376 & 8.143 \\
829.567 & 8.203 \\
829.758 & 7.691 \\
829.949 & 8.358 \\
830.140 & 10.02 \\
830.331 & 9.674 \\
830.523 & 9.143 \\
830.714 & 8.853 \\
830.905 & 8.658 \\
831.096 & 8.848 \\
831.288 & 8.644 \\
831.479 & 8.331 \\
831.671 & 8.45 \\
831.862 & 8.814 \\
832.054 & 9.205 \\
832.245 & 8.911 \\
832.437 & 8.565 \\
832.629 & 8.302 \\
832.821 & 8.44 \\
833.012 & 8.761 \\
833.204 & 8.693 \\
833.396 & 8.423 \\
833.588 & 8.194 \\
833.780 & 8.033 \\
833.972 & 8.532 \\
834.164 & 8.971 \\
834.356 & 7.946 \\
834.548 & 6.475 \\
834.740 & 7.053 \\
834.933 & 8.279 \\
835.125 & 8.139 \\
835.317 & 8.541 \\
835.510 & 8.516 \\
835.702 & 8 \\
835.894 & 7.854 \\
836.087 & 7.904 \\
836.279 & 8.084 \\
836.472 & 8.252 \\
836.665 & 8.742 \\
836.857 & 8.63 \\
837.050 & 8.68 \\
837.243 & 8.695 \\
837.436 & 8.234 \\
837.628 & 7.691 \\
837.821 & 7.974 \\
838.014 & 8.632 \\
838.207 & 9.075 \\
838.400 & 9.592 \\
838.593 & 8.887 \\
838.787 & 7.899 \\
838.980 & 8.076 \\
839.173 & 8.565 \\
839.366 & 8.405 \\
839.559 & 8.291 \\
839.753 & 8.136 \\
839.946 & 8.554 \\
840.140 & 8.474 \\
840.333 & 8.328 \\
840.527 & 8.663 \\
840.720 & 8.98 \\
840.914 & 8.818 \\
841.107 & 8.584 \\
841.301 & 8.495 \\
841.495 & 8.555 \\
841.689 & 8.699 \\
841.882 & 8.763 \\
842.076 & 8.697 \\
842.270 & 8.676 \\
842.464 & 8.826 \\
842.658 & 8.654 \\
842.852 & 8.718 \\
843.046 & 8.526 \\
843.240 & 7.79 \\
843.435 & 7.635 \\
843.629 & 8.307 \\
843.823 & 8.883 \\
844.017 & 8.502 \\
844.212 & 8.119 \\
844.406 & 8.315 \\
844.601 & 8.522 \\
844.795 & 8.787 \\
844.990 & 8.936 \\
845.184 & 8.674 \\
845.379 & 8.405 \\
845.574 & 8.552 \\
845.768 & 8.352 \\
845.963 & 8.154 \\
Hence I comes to 0.98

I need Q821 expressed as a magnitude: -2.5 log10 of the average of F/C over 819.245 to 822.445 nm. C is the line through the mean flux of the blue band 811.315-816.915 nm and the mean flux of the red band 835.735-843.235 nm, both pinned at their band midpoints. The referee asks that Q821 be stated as 0.02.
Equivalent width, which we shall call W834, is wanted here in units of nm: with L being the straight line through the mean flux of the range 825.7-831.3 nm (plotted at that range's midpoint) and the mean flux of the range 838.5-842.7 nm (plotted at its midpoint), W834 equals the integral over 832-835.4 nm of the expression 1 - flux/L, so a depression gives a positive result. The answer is 0.169 nm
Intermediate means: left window 8.86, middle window 8.29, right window 8.54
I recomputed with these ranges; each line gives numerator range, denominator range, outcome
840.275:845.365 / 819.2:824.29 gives 1.05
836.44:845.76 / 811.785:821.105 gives 1.02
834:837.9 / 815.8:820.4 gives 0.95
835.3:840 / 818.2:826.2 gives 1.00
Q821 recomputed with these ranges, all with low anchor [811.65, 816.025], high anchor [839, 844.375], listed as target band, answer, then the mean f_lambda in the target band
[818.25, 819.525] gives -0.060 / 9.31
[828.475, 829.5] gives 0.019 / 8.52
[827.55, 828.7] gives -0.004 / 8.72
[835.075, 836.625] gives 0.051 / 8.18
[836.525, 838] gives 0.022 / 8.39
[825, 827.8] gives -0.037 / 9.01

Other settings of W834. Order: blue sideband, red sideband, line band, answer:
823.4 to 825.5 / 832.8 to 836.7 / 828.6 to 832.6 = -0.18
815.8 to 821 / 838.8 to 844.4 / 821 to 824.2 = 0.10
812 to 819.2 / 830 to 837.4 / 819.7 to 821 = 0.04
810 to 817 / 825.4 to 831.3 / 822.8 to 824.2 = 0.09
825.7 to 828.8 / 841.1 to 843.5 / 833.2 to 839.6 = 0.31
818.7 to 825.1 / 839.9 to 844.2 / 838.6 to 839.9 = 0.04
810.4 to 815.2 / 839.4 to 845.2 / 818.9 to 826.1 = 0.11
